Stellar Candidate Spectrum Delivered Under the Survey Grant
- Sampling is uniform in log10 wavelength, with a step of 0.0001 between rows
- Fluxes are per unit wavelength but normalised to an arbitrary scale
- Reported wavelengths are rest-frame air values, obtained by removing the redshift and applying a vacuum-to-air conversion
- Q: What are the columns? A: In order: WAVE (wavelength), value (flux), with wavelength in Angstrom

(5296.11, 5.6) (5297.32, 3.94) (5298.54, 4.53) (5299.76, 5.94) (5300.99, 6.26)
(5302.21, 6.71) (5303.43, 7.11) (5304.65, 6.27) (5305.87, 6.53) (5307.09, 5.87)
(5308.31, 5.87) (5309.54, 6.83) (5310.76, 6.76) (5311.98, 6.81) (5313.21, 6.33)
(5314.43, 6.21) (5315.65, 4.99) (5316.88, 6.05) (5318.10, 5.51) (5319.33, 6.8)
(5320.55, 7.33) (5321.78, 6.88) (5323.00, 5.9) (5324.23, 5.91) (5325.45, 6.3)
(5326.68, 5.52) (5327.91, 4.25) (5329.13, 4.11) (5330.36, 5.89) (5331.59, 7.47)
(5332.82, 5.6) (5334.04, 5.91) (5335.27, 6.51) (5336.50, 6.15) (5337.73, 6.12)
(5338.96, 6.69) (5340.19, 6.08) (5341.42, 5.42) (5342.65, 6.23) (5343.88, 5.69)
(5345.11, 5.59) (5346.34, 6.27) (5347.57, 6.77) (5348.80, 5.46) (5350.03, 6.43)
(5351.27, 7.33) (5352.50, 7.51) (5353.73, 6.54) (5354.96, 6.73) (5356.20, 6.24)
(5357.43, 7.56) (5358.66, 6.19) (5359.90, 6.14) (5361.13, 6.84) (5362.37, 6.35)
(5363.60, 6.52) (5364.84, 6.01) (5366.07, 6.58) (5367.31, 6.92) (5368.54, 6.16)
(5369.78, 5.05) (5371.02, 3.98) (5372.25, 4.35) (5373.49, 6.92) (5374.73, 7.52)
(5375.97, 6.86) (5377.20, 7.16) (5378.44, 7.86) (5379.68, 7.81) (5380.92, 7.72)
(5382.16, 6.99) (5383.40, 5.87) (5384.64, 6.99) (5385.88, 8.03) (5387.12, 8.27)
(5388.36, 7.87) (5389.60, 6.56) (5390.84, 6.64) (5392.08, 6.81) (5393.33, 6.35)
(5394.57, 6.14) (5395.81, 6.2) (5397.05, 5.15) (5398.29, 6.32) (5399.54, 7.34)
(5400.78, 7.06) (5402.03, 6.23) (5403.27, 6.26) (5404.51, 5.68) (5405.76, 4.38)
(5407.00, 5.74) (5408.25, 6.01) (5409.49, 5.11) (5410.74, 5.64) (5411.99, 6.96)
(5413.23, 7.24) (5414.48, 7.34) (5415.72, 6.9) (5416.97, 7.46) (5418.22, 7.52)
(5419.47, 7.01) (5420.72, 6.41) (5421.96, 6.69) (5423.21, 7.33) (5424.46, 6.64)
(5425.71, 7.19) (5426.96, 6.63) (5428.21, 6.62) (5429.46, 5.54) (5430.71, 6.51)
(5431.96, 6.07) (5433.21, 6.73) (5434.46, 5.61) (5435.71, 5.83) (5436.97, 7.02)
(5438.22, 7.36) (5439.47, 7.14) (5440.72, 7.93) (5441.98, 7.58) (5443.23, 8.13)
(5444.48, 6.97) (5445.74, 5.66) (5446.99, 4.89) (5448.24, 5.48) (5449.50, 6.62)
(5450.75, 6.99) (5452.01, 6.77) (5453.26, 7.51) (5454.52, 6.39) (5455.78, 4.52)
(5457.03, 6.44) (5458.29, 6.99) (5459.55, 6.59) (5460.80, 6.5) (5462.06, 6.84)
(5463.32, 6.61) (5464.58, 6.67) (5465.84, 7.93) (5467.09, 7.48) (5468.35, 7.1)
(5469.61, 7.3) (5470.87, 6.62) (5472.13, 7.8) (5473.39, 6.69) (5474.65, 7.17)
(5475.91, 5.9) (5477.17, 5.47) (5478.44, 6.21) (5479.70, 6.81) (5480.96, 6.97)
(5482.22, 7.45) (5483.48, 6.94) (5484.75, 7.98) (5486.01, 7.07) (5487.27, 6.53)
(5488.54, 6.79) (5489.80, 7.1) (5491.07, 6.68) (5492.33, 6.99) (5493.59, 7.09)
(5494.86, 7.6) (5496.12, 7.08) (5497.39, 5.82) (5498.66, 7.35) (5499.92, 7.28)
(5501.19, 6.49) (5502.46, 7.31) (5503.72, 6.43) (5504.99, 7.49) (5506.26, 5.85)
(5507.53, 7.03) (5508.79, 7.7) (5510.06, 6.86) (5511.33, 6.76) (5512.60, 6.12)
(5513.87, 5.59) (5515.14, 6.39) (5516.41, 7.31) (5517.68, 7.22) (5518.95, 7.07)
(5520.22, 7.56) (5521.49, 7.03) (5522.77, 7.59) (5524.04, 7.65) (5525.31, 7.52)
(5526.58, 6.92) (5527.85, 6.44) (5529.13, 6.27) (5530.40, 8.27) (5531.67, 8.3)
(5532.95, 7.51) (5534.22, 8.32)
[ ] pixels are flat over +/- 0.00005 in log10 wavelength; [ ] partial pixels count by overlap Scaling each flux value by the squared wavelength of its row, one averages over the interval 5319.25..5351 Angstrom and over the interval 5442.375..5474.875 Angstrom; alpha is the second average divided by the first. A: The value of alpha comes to 1.16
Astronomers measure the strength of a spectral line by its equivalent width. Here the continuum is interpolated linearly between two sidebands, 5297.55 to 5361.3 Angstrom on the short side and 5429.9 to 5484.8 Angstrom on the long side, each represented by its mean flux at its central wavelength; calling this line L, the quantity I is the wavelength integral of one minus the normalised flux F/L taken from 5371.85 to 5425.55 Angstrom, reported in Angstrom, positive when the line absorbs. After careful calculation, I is -1.8 Angstrom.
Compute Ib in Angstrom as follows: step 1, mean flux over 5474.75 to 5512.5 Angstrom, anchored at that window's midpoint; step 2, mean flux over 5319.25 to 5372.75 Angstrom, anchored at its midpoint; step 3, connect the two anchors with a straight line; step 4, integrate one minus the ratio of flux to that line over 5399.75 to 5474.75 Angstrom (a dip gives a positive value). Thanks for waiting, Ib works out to -0.6 Angstrom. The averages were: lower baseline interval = 6.14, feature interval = 6.64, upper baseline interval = 6.86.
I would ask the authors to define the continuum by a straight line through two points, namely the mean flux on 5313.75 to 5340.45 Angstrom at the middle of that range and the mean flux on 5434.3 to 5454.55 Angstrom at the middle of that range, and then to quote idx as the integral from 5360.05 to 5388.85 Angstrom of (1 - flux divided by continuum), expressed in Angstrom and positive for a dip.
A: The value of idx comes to -1.8 Angstrom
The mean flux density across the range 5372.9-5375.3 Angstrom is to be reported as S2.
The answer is 7.21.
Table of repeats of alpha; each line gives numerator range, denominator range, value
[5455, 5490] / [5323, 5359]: 1.16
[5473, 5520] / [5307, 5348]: 1.20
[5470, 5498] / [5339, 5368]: 1.12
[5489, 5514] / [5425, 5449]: 1.07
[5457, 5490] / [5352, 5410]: 1.10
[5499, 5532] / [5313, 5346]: 1.26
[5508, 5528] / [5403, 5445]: 1.09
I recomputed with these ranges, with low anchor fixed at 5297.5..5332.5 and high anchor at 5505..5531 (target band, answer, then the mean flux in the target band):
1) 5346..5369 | -1.1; 6.56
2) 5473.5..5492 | 0.1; 6.79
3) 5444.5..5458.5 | 1.0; 6.21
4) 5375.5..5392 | -2.3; 7.27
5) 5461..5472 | -0.6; 7.08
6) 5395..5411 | 1.3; 5.94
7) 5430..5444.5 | -0.6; 6.9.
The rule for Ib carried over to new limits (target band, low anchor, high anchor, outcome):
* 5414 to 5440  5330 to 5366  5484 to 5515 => -0.4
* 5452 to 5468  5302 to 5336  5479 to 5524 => 0.1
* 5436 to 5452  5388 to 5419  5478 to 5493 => -0.2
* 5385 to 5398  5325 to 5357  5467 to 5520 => -0.9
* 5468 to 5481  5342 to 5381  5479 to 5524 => 0.3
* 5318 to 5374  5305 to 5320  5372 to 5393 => 4.1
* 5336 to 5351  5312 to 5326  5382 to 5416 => 0.5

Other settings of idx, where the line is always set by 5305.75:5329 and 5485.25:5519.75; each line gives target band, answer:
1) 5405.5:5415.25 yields 0.5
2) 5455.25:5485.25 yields -0.3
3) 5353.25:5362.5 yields -0.5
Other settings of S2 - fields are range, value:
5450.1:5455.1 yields 6.92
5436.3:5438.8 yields 7.15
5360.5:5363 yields 6.6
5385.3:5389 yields 8.05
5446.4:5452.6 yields 6.15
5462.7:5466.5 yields 7.09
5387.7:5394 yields 6.85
